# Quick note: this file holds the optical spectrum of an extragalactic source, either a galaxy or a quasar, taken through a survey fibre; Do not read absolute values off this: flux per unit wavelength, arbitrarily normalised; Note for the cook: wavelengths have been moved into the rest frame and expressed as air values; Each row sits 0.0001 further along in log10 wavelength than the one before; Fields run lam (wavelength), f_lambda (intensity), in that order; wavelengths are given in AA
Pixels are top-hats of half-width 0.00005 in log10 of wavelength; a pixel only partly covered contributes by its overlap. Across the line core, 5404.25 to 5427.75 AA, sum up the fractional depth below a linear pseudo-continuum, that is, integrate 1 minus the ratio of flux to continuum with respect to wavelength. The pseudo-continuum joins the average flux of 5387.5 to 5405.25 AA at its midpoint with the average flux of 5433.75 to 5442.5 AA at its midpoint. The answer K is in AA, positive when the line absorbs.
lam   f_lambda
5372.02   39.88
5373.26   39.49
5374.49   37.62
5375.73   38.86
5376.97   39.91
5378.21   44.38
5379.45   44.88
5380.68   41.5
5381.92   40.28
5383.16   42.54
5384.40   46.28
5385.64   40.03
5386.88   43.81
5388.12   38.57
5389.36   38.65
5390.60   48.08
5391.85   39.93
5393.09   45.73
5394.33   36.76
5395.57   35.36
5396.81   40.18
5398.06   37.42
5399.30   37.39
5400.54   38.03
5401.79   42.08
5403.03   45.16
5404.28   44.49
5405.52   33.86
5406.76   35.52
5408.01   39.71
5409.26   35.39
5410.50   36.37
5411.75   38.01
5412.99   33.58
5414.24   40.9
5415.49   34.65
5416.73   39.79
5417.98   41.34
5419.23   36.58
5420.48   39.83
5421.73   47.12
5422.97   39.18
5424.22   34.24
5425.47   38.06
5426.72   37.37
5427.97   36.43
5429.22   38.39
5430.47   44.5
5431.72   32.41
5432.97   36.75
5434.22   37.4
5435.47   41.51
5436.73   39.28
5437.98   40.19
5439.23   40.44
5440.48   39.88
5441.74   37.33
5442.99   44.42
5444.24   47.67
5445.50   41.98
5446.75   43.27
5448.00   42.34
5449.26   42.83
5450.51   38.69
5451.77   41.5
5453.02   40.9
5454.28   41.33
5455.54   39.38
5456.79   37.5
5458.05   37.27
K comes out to 1.16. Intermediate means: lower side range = 40.4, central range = 38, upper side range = 39.5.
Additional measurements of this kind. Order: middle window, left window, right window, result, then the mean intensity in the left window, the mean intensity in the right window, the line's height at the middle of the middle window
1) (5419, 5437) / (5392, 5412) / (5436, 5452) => 0.83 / 38.9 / 41.5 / 40.5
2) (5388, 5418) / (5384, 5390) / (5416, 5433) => 0.90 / 41.3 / 38.8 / 40.2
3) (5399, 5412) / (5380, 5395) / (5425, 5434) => 0.42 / 41.9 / 37.7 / 40.1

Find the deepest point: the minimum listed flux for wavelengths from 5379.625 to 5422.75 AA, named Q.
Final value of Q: 33.58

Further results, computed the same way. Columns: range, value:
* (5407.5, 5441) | 32.41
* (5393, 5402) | 35.36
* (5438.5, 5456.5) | 37.33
